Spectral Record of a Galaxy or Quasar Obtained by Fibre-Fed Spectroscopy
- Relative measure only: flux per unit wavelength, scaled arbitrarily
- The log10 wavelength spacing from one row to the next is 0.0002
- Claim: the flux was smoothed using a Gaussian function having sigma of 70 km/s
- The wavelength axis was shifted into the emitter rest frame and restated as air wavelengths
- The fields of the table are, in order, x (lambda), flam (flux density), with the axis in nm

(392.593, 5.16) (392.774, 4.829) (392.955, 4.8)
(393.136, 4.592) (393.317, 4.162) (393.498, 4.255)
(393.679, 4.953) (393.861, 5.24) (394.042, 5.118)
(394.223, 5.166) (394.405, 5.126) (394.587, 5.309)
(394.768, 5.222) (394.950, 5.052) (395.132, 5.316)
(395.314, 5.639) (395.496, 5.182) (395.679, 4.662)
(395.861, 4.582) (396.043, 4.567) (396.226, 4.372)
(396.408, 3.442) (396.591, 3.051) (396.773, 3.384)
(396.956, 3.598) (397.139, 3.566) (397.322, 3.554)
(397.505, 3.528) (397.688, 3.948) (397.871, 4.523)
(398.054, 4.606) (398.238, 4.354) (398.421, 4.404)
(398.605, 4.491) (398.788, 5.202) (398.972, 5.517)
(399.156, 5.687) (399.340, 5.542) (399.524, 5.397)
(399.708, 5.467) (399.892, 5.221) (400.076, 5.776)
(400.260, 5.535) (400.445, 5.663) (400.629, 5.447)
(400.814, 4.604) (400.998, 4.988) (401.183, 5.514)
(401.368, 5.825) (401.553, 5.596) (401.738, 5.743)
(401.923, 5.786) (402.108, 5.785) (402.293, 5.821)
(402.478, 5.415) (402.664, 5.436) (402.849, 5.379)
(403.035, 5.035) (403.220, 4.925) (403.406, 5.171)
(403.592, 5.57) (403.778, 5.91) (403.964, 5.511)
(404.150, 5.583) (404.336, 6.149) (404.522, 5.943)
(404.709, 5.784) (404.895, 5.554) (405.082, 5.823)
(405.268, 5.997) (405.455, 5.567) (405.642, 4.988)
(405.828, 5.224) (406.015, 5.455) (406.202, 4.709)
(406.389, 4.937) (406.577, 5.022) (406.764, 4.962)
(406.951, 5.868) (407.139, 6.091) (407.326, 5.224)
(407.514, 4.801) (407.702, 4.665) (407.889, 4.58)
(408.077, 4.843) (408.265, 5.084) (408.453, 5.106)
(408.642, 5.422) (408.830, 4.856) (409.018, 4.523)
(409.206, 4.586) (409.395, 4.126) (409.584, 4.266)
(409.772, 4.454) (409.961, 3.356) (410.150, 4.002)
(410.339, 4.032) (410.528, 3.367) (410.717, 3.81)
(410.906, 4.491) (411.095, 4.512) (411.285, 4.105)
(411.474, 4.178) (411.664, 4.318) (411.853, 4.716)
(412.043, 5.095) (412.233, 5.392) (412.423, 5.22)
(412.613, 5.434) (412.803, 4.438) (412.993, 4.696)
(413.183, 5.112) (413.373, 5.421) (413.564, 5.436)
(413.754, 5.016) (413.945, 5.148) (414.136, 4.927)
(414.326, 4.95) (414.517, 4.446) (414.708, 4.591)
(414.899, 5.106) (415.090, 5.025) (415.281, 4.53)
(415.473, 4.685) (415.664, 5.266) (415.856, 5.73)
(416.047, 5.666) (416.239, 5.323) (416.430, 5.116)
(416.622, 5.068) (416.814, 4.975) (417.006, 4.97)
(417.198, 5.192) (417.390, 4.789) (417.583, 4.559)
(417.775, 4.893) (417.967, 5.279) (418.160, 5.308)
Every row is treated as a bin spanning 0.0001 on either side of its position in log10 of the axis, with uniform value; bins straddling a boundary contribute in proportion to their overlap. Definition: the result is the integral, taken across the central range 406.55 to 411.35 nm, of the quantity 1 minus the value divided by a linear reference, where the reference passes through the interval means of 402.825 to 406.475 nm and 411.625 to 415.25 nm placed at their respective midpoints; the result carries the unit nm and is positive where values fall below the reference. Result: 0.56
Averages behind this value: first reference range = 5.46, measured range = 4.62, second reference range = 4.98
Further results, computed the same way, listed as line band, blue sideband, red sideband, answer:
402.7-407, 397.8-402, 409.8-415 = -0.36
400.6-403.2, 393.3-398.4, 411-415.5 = -0.47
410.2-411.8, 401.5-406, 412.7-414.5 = 0.32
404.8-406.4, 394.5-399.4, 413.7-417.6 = -0.21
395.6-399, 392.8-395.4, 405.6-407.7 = 0.60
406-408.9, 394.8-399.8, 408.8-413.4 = -0.38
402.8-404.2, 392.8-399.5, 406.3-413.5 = -0.21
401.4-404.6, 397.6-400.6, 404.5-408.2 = -0.23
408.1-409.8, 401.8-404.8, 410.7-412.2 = 0.03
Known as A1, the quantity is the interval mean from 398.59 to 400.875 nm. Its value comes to 5.39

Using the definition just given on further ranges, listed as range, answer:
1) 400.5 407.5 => 5.46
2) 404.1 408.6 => 5.33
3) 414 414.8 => 4.75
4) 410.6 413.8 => 4.78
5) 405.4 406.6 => 5.12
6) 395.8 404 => 4.94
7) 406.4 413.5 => 4.71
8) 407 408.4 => 5.07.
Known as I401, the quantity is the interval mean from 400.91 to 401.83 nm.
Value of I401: 5.53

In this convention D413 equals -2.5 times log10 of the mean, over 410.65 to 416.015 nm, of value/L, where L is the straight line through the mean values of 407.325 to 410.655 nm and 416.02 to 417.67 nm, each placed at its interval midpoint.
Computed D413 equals -0.01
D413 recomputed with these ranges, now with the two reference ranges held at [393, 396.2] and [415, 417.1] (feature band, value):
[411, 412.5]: 0.089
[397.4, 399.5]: 0.055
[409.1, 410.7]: 0.253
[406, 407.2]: -0.046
